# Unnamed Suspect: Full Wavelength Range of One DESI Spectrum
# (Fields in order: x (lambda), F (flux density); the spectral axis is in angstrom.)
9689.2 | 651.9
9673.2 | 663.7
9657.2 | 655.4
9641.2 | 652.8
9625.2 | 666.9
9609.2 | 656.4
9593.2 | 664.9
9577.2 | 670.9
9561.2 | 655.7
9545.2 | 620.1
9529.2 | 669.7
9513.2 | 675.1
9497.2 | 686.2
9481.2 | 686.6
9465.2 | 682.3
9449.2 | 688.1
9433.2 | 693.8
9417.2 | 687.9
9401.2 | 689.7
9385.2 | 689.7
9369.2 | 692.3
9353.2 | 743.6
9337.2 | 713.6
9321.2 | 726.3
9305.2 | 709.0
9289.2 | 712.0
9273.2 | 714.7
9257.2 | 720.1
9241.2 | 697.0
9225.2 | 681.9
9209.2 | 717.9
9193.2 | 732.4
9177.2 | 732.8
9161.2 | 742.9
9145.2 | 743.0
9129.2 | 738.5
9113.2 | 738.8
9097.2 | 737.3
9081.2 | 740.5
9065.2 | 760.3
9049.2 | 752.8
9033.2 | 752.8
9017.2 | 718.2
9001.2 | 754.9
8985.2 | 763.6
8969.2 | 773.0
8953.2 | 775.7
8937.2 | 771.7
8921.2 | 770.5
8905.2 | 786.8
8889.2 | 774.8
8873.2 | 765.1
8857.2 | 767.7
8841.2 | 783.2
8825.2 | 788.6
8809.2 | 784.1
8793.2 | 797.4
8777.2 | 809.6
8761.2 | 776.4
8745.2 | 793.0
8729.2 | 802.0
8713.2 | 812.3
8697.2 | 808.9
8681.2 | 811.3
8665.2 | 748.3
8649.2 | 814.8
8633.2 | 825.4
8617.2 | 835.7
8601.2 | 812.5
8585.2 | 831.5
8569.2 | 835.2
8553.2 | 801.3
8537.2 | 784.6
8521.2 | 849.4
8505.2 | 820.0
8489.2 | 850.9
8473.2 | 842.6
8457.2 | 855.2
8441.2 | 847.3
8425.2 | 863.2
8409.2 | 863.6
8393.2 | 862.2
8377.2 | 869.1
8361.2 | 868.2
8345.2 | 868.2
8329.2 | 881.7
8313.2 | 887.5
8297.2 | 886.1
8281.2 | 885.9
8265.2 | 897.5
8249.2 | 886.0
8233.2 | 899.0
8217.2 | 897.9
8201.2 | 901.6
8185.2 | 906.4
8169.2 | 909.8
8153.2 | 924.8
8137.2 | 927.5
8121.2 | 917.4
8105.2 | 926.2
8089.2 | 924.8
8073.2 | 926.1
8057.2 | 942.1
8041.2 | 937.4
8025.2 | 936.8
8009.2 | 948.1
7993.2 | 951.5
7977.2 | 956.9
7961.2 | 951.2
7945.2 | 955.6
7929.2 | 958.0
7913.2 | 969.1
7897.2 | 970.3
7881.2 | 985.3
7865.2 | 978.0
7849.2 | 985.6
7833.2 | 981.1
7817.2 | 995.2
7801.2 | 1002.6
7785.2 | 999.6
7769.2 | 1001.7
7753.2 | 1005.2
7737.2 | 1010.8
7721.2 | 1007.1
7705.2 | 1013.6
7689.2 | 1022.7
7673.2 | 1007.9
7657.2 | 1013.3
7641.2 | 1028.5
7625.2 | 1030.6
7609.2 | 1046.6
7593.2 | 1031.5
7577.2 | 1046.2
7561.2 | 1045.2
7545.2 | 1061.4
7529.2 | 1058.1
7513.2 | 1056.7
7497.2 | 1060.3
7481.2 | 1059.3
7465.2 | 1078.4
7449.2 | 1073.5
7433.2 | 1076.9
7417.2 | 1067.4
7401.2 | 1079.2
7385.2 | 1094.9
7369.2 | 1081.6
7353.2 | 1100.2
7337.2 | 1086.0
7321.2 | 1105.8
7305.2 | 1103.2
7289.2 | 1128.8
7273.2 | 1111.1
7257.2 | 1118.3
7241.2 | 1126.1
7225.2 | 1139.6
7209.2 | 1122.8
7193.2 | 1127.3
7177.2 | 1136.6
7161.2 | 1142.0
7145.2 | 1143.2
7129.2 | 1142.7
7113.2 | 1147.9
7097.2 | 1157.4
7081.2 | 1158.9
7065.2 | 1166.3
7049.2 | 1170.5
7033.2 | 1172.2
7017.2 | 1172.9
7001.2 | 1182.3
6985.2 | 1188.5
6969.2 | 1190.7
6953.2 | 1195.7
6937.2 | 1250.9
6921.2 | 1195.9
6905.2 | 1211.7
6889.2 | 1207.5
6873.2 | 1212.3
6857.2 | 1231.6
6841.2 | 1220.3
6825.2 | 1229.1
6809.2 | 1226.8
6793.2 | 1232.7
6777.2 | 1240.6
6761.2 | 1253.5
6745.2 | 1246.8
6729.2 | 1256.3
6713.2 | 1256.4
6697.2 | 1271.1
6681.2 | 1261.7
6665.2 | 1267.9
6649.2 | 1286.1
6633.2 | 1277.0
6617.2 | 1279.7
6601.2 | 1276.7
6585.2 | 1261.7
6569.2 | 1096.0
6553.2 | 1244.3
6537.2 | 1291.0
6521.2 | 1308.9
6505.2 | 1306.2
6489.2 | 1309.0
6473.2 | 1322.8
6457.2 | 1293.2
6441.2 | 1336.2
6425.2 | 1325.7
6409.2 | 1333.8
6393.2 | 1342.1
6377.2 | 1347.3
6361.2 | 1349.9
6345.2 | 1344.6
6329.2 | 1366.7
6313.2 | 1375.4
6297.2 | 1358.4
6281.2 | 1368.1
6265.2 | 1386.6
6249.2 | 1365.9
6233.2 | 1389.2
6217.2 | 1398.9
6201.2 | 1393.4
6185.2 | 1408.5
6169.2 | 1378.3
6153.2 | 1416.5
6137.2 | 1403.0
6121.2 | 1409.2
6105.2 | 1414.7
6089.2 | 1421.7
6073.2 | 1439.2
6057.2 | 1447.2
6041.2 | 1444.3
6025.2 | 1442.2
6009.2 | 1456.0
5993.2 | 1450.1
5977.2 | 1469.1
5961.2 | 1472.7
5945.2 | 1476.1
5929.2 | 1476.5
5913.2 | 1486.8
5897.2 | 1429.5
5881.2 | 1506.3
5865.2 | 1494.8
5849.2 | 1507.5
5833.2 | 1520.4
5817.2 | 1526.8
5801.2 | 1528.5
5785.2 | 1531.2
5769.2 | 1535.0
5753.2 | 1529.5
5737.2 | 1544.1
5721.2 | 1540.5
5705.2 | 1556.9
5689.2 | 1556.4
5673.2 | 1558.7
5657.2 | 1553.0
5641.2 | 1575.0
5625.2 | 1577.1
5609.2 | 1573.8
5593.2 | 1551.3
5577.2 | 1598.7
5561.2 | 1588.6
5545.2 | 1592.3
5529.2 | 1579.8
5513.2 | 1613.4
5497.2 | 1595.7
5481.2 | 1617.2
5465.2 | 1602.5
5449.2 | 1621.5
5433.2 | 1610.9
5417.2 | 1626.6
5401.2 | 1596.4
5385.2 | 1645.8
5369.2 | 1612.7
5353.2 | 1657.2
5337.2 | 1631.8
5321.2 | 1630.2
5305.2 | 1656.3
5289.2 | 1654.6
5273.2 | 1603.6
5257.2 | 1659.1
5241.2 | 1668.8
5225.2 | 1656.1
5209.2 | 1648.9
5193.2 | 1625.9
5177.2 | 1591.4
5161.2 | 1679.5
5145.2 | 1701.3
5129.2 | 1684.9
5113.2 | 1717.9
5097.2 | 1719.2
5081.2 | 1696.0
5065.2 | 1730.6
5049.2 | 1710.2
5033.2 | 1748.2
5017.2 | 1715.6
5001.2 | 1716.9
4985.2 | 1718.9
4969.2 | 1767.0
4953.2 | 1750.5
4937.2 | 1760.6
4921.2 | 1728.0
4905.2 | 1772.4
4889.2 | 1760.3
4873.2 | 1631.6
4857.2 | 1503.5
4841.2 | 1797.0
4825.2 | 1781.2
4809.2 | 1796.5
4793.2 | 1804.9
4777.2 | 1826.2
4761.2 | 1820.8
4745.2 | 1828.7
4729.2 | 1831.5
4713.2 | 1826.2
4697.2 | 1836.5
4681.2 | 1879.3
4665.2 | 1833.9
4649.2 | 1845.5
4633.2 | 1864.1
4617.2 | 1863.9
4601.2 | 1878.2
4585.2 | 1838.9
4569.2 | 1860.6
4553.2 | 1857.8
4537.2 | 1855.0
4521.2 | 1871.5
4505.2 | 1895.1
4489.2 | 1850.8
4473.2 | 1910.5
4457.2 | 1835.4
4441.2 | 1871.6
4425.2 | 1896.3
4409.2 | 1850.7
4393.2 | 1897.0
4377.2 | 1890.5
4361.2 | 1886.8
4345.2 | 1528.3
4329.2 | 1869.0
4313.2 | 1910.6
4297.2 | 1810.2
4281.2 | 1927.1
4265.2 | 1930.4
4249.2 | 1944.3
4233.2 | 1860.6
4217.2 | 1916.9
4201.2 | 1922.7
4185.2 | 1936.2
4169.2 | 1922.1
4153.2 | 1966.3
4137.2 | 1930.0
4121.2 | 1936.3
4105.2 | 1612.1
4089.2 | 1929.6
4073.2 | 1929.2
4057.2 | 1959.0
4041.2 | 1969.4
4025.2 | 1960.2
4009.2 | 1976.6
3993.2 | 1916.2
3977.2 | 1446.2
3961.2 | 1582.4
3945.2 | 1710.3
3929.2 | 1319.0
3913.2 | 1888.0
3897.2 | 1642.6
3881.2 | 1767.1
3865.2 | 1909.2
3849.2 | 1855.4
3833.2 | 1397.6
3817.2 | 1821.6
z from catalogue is 0.00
